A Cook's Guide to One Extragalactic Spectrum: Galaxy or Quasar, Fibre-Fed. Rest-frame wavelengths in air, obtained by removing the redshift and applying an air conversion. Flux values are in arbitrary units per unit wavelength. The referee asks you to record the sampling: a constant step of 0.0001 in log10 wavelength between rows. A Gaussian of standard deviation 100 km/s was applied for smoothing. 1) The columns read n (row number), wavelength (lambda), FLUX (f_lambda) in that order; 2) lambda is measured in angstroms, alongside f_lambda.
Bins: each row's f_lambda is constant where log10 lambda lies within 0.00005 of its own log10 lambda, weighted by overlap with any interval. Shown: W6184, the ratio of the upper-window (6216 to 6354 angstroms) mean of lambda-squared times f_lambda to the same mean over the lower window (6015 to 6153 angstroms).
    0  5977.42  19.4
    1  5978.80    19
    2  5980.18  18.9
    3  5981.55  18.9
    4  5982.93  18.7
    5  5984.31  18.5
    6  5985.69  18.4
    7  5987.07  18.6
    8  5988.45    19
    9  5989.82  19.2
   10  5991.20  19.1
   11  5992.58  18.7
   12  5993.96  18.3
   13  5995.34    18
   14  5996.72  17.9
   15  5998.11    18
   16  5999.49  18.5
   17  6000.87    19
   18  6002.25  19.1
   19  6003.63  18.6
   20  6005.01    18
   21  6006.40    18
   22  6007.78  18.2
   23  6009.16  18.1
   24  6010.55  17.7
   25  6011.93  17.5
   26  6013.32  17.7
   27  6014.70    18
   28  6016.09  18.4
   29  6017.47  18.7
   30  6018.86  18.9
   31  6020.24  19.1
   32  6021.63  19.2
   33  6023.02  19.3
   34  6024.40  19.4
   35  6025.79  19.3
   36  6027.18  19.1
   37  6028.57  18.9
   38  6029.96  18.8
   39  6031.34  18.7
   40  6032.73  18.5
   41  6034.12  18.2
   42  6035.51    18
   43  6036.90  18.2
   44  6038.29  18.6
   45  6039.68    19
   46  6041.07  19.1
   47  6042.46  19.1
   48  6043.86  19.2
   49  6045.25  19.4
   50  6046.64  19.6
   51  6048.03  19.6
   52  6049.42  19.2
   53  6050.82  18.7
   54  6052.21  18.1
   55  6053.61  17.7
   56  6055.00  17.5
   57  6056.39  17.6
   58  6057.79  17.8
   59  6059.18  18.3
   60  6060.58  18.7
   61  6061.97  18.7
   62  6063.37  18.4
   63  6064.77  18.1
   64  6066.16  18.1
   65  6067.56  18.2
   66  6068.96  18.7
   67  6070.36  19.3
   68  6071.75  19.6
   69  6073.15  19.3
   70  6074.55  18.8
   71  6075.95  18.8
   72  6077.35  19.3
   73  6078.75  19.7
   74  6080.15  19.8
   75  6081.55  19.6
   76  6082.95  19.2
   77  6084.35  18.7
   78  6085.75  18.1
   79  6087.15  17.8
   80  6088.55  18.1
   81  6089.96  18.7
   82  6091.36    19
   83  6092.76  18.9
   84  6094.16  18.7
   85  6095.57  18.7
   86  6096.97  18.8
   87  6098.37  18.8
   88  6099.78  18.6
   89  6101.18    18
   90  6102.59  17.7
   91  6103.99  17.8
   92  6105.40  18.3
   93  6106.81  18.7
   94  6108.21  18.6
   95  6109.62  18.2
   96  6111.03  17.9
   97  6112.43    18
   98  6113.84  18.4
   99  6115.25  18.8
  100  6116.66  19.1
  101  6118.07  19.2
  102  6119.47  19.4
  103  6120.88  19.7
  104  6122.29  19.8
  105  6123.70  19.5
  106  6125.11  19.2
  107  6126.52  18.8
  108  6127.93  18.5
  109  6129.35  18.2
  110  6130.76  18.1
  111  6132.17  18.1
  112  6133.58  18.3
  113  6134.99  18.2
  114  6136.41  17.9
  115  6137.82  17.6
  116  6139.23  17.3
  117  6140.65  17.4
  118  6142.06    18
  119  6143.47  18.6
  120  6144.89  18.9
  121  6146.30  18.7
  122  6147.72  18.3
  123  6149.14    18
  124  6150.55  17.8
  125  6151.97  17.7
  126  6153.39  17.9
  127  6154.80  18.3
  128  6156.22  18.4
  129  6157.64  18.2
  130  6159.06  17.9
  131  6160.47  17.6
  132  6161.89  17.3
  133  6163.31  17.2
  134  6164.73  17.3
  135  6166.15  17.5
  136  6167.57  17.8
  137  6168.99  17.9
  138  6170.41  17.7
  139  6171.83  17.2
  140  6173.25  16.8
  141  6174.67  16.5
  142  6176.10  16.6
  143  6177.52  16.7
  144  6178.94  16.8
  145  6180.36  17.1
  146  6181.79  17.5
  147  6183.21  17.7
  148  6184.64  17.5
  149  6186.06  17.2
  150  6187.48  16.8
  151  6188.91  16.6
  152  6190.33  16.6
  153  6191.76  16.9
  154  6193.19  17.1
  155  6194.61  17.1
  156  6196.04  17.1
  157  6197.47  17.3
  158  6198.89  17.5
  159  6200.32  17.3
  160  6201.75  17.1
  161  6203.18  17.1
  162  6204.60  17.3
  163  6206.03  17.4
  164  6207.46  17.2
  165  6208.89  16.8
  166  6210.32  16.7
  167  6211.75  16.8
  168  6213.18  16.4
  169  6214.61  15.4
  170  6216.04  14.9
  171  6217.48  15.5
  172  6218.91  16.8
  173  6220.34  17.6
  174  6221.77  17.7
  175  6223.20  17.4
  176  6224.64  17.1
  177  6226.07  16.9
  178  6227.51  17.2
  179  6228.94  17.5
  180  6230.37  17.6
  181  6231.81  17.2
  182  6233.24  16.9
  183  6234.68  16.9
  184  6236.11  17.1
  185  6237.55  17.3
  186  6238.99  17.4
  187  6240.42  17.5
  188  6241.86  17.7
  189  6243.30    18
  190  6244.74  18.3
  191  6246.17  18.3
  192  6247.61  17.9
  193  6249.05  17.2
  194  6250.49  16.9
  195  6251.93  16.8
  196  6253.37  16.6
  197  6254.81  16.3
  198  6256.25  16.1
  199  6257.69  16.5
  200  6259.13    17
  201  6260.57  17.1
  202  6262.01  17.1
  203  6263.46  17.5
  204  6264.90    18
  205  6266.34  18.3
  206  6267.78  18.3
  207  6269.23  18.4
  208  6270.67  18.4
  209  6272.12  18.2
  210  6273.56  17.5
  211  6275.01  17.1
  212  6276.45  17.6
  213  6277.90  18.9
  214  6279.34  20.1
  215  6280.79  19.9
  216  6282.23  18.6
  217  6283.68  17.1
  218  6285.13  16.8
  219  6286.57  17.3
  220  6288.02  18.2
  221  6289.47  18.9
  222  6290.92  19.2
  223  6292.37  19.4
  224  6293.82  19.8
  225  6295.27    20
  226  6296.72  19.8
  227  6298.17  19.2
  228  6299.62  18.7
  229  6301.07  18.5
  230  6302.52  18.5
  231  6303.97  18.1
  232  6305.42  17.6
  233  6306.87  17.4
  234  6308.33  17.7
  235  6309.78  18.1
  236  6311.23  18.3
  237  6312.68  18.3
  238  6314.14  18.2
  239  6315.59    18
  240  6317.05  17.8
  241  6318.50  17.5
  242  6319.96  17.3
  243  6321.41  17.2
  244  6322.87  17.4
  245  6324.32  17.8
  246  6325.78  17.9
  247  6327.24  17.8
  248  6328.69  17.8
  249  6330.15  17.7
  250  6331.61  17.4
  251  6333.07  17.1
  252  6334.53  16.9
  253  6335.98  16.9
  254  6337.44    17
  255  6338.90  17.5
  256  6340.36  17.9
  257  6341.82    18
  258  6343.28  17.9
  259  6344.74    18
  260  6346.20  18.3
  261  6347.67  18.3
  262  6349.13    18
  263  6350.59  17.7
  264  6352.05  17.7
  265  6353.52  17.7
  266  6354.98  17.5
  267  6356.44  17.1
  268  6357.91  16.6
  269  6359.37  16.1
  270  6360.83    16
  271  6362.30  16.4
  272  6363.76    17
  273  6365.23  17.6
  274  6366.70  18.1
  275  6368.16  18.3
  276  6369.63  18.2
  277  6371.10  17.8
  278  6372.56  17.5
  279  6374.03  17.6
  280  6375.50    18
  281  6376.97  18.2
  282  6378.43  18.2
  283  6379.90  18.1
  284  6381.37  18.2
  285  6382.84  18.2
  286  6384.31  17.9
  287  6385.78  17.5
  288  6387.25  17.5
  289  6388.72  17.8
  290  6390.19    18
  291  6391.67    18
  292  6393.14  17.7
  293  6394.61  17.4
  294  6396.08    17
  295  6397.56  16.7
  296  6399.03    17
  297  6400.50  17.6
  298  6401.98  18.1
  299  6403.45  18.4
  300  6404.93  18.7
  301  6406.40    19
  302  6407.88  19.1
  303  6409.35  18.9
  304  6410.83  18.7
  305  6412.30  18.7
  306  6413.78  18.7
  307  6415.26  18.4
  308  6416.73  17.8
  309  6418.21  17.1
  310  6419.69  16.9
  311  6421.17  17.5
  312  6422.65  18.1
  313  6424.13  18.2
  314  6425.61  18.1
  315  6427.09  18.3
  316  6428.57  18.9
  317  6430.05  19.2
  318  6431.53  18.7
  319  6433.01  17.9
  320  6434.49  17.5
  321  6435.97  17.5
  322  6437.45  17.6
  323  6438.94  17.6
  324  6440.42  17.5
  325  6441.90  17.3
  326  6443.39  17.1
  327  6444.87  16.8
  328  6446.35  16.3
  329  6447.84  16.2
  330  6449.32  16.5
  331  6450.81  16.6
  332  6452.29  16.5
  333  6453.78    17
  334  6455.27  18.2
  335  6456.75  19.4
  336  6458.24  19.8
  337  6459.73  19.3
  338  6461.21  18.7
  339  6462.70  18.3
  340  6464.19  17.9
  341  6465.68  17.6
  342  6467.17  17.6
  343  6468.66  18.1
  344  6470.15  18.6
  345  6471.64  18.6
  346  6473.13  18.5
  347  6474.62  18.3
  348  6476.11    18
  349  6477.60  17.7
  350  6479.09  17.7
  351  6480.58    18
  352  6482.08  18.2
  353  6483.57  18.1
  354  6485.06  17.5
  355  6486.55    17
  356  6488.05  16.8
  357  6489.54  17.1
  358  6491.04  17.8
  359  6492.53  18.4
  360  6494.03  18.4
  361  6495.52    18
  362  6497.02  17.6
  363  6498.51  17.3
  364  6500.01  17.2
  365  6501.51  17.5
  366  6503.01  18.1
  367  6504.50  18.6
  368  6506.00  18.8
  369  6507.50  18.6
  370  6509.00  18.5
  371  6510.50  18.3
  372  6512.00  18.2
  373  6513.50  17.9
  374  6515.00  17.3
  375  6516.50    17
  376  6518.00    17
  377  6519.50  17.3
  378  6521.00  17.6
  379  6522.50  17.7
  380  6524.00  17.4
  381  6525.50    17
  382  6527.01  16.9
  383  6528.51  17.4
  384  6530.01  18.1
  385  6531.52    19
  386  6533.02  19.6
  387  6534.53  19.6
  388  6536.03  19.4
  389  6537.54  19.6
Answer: 1.02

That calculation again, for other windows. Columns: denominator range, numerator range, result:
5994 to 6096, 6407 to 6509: 1.10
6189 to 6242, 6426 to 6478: 1.13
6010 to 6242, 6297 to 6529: 1.08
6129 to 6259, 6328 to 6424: 1.08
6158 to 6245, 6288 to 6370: 1.09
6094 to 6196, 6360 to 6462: 1.08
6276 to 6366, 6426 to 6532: 1.04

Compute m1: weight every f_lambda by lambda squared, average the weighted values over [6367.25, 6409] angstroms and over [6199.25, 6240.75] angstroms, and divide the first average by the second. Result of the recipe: 1.1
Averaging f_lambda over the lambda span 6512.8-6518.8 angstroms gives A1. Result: 17.3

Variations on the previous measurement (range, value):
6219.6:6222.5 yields 17.7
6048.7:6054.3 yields 18.4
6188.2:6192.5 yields 16.7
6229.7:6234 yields 17.2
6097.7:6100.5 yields 18.7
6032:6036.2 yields 18.2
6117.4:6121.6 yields 19.5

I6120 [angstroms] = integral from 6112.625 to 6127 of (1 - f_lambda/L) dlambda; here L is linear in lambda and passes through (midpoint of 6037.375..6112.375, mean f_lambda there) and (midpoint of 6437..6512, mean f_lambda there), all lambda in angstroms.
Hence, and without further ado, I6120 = -0.5 angstroms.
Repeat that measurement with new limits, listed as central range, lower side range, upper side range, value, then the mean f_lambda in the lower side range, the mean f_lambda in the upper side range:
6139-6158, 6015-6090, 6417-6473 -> 0.4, 18.8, 17.8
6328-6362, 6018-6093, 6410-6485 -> 1.3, 18.8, 17.9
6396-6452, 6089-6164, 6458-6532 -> 0.6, 18.4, 17.9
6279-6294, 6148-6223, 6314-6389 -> -1.0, 17.2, 17.6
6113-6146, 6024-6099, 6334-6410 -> -0.1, 18.7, 17.7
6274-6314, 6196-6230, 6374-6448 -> -2.7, 16.9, 17.9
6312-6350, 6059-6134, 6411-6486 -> 1.0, 18.7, 17.9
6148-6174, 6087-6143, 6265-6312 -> 1.1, 18.5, 18.4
